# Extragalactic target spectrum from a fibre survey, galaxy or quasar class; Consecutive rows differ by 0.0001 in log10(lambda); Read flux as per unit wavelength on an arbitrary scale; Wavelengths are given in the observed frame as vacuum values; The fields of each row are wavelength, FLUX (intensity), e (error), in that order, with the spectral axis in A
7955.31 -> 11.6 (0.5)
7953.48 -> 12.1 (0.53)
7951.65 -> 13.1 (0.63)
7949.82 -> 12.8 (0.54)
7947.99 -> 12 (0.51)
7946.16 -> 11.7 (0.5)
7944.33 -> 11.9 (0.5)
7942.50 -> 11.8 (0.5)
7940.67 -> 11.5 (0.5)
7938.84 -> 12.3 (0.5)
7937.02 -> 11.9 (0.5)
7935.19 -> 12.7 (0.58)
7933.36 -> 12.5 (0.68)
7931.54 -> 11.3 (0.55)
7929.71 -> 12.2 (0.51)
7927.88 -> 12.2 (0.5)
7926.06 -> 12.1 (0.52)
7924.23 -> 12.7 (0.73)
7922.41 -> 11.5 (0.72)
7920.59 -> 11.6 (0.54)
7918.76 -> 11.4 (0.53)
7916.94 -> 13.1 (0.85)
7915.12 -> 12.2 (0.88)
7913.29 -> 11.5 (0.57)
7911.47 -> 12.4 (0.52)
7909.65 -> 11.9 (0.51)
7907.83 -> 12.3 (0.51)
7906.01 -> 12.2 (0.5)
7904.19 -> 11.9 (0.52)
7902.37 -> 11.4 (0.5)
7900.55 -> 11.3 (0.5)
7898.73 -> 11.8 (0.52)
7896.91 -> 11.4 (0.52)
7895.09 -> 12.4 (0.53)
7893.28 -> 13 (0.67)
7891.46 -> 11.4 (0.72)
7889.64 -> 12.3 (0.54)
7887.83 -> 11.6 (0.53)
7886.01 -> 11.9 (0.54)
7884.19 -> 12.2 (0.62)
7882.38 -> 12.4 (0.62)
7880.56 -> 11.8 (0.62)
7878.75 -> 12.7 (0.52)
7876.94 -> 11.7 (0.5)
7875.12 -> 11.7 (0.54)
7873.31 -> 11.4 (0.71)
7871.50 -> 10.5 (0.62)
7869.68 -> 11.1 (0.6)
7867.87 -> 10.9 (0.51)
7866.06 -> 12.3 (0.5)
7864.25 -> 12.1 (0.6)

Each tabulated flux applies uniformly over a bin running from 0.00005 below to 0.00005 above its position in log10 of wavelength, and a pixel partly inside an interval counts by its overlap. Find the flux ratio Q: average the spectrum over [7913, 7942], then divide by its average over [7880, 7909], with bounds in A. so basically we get 1.01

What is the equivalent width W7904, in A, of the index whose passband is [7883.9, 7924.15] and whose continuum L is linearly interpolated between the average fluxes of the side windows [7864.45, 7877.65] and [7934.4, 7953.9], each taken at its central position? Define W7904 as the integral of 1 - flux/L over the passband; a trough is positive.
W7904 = -0.7 A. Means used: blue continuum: 11.4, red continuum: 12.2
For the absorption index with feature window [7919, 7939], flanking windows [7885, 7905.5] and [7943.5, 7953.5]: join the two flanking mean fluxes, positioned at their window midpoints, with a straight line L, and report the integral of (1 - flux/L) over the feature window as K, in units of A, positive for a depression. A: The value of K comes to 0.1 A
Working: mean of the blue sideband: 11.9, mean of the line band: 12.1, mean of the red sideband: 12.3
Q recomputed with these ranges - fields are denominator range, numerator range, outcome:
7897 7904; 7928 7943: 1.04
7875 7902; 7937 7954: 1.01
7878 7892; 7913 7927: 1.00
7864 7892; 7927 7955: 1.03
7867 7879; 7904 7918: 1.07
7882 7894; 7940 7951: 0.99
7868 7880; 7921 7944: 1.05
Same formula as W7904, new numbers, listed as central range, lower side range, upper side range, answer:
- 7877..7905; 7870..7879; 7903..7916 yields -0.5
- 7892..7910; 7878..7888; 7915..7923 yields 0.1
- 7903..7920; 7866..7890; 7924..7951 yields -0.2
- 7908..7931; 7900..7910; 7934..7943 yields -0.2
